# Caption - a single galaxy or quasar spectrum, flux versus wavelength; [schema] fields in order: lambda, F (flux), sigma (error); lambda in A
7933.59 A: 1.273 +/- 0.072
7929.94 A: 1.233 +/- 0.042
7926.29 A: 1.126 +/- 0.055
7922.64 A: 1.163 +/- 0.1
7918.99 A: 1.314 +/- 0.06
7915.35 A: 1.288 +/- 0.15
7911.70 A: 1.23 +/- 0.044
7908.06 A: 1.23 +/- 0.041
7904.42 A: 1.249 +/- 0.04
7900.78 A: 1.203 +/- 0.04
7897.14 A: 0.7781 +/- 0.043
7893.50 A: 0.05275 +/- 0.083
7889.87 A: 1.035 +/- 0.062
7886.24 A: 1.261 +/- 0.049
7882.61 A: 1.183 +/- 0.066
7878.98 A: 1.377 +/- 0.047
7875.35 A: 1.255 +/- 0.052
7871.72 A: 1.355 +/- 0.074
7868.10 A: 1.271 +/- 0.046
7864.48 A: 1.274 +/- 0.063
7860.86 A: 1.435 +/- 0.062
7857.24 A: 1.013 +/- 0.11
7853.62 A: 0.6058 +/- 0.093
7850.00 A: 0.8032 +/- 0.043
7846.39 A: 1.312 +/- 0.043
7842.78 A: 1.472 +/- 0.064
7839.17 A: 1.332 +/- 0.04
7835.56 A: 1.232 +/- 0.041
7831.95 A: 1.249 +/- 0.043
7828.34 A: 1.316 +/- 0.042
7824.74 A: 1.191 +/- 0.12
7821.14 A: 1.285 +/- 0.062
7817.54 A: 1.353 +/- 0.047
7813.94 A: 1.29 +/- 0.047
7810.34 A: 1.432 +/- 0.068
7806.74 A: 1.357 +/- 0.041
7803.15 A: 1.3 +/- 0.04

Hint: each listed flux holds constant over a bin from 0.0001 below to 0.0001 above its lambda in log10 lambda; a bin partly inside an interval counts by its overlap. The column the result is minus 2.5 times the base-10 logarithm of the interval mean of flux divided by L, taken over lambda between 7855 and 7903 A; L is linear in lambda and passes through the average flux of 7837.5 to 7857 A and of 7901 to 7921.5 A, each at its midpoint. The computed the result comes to 0.06 mag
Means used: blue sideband 1.1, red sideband 1.25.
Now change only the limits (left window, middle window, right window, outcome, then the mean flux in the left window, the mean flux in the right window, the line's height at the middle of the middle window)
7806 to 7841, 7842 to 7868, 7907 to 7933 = 0.137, 1.3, 1.23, 1.28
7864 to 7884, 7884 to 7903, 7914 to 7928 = 0.389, 1.29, 1.22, 1.26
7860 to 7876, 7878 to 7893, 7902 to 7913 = 0.163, 1.32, 1.24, 1.28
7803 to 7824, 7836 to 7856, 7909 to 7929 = 0.171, 1.33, 1.22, 1.3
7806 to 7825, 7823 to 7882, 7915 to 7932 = 0.062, 1.33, 1.22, 1.29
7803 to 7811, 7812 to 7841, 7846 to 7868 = -0.027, 1.37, 1.07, 1.25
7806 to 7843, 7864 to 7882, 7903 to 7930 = -0.028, 1.31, 1.23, 1.27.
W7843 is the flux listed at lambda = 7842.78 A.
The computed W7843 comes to 1.472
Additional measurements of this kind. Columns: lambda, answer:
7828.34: 1.316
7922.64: 1.163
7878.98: 1.377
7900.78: 1.203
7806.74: 1.357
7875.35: 1.255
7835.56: 1.232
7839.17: 1.332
